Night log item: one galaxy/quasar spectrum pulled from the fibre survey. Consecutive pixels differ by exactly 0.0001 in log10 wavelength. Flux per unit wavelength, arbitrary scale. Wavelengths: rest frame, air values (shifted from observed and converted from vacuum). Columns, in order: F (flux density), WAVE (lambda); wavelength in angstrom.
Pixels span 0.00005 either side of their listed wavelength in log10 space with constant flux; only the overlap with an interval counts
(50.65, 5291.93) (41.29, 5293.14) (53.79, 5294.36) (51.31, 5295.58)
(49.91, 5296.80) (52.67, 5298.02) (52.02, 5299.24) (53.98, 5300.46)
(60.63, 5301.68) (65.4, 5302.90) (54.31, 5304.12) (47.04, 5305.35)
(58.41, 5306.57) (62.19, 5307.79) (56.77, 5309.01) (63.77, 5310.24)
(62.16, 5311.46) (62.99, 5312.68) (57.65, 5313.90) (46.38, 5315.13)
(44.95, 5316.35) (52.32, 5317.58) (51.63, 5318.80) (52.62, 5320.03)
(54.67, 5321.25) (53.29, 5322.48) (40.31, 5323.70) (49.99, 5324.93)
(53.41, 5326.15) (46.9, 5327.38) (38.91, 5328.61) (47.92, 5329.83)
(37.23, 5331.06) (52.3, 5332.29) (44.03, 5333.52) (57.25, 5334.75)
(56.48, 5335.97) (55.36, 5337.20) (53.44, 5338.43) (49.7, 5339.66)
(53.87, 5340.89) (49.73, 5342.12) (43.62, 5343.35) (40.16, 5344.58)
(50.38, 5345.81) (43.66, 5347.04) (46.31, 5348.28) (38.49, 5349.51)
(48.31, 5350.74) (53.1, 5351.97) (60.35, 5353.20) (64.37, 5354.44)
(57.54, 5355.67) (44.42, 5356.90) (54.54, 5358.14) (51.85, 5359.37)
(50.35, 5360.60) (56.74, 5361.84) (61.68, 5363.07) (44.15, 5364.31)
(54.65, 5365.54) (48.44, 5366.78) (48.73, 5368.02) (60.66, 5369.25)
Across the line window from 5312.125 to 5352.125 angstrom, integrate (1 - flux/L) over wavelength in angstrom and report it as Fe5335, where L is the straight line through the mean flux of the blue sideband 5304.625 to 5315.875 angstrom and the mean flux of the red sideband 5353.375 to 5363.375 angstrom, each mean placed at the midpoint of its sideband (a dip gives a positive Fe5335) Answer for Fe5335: 5.0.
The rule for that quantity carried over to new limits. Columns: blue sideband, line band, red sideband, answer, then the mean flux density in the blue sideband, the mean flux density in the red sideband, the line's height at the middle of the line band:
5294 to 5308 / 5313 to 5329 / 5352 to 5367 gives 1.4 angstrom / 54.9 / 54.2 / 54.7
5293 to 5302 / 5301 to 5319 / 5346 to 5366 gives -1.5 angstrom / 52.2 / 51.9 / 52.1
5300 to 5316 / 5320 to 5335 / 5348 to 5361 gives 2.0 angstrom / 57.6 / 52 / 55.3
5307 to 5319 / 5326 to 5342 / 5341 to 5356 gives 0.8 angstrom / 56.3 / 49.7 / 52.4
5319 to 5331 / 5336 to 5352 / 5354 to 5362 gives 1.0 angstrom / 48.2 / 53.9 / 51.5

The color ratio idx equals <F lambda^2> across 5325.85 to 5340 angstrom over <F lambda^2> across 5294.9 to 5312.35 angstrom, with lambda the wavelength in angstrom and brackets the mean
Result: 0.88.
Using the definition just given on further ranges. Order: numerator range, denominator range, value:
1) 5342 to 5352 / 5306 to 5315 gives 0.77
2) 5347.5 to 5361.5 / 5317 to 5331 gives 1.07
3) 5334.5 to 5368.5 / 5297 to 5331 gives 0.98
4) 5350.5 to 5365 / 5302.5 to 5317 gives 0.97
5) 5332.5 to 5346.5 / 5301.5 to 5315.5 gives 0.88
